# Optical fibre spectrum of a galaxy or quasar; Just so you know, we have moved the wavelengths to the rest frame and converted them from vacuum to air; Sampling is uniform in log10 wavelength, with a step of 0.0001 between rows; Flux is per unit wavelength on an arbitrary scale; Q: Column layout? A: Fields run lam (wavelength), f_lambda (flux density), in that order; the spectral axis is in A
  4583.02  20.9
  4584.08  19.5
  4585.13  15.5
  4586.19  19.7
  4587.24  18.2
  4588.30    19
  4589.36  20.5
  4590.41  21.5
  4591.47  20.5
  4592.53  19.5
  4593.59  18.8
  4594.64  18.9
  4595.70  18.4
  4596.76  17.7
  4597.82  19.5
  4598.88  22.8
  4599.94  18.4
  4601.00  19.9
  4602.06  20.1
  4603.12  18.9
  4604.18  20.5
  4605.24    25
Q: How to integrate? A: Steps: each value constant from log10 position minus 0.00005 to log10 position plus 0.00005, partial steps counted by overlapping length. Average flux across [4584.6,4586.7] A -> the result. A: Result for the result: 17.6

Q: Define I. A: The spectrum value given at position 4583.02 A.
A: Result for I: 20.9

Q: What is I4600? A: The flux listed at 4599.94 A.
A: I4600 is 18.4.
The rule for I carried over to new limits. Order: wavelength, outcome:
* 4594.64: 18.9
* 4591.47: 20.5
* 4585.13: 15.5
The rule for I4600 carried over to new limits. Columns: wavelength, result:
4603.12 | 18.9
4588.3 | 19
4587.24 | 18.2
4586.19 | 19.7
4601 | 19.9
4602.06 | 20.1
